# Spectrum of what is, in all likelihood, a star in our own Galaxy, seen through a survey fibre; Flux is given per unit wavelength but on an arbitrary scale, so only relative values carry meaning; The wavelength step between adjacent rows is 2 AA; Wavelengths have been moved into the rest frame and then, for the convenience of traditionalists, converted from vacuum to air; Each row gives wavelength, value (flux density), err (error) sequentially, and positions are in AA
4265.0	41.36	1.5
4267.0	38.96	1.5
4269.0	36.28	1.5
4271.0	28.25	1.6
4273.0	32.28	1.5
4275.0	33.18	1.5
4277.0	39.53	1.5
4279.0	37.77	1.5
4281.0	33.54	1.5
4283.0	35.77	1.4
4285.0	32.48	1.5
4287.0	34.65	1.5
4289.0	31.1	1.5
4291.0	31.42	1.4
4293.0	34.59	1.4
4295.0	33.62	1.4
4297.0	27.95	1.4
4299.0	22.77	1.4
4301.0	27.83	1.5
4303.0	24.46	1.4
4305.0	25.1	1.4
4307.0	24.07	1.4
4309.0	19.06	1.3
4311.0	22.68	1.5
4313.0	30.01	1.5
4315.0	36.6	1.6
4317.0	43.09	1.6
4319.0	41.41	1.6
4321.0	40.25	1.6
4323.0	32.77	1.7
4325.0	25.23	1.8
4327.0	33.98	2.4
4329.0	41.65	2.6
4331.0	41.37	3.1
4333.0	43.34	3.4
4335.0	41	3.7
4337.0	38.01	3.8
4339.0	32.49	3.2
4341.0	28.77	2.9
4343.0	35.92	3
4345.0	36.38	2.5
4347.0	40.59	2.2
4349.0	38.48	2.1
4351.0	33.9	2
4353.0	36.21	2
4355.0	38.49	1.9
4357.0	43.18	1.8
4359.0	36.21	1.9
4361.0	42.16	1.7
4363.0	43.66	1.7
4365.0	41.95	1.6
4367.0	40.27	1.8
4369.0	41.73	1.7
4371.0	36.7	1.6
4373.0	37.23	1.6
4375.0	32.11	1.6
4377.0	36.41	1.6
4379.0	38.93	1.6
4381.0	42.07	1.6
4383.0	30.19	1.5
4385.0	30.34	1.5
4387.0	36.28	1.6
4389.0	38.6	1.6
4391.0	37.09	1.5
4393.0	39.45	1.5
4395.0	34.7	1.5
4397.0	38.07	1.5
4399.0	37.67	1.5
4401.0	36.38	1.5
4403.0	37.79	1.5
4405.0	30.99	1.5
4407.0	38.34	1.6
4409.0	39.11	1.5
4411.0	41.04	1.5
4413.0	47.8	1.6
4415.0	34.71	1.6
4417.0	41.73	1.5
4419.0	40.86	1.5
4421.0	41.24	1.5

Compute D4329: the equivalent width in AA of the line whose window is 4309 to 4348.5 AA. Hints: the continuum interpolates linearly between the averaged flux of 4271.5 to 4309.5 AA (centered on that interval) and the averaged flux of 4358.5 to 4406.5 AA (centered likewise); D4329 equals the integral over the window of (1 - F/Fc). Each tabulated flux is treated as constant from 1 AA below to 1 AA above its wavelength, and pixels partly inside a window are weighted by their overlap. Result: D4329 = -2.6 AA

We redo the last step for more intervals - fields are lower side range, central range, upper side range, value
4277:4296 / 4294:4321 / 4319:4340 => 4.7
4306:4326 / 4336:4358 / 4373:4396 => -2.0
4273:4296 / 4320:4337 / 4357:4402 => -0.8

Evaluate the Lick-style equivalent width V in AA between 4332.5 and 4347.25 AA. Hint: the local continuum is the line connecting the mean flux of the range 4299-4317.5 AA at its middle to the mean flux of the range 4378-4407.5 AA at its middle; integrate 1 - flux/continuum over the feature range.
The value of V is -2.8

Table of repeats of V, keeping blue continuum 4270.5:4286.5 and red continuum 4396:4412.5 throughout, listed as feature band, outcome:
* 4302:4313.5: 3.64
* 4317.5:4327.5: 0.09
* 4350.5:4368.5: -1.60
